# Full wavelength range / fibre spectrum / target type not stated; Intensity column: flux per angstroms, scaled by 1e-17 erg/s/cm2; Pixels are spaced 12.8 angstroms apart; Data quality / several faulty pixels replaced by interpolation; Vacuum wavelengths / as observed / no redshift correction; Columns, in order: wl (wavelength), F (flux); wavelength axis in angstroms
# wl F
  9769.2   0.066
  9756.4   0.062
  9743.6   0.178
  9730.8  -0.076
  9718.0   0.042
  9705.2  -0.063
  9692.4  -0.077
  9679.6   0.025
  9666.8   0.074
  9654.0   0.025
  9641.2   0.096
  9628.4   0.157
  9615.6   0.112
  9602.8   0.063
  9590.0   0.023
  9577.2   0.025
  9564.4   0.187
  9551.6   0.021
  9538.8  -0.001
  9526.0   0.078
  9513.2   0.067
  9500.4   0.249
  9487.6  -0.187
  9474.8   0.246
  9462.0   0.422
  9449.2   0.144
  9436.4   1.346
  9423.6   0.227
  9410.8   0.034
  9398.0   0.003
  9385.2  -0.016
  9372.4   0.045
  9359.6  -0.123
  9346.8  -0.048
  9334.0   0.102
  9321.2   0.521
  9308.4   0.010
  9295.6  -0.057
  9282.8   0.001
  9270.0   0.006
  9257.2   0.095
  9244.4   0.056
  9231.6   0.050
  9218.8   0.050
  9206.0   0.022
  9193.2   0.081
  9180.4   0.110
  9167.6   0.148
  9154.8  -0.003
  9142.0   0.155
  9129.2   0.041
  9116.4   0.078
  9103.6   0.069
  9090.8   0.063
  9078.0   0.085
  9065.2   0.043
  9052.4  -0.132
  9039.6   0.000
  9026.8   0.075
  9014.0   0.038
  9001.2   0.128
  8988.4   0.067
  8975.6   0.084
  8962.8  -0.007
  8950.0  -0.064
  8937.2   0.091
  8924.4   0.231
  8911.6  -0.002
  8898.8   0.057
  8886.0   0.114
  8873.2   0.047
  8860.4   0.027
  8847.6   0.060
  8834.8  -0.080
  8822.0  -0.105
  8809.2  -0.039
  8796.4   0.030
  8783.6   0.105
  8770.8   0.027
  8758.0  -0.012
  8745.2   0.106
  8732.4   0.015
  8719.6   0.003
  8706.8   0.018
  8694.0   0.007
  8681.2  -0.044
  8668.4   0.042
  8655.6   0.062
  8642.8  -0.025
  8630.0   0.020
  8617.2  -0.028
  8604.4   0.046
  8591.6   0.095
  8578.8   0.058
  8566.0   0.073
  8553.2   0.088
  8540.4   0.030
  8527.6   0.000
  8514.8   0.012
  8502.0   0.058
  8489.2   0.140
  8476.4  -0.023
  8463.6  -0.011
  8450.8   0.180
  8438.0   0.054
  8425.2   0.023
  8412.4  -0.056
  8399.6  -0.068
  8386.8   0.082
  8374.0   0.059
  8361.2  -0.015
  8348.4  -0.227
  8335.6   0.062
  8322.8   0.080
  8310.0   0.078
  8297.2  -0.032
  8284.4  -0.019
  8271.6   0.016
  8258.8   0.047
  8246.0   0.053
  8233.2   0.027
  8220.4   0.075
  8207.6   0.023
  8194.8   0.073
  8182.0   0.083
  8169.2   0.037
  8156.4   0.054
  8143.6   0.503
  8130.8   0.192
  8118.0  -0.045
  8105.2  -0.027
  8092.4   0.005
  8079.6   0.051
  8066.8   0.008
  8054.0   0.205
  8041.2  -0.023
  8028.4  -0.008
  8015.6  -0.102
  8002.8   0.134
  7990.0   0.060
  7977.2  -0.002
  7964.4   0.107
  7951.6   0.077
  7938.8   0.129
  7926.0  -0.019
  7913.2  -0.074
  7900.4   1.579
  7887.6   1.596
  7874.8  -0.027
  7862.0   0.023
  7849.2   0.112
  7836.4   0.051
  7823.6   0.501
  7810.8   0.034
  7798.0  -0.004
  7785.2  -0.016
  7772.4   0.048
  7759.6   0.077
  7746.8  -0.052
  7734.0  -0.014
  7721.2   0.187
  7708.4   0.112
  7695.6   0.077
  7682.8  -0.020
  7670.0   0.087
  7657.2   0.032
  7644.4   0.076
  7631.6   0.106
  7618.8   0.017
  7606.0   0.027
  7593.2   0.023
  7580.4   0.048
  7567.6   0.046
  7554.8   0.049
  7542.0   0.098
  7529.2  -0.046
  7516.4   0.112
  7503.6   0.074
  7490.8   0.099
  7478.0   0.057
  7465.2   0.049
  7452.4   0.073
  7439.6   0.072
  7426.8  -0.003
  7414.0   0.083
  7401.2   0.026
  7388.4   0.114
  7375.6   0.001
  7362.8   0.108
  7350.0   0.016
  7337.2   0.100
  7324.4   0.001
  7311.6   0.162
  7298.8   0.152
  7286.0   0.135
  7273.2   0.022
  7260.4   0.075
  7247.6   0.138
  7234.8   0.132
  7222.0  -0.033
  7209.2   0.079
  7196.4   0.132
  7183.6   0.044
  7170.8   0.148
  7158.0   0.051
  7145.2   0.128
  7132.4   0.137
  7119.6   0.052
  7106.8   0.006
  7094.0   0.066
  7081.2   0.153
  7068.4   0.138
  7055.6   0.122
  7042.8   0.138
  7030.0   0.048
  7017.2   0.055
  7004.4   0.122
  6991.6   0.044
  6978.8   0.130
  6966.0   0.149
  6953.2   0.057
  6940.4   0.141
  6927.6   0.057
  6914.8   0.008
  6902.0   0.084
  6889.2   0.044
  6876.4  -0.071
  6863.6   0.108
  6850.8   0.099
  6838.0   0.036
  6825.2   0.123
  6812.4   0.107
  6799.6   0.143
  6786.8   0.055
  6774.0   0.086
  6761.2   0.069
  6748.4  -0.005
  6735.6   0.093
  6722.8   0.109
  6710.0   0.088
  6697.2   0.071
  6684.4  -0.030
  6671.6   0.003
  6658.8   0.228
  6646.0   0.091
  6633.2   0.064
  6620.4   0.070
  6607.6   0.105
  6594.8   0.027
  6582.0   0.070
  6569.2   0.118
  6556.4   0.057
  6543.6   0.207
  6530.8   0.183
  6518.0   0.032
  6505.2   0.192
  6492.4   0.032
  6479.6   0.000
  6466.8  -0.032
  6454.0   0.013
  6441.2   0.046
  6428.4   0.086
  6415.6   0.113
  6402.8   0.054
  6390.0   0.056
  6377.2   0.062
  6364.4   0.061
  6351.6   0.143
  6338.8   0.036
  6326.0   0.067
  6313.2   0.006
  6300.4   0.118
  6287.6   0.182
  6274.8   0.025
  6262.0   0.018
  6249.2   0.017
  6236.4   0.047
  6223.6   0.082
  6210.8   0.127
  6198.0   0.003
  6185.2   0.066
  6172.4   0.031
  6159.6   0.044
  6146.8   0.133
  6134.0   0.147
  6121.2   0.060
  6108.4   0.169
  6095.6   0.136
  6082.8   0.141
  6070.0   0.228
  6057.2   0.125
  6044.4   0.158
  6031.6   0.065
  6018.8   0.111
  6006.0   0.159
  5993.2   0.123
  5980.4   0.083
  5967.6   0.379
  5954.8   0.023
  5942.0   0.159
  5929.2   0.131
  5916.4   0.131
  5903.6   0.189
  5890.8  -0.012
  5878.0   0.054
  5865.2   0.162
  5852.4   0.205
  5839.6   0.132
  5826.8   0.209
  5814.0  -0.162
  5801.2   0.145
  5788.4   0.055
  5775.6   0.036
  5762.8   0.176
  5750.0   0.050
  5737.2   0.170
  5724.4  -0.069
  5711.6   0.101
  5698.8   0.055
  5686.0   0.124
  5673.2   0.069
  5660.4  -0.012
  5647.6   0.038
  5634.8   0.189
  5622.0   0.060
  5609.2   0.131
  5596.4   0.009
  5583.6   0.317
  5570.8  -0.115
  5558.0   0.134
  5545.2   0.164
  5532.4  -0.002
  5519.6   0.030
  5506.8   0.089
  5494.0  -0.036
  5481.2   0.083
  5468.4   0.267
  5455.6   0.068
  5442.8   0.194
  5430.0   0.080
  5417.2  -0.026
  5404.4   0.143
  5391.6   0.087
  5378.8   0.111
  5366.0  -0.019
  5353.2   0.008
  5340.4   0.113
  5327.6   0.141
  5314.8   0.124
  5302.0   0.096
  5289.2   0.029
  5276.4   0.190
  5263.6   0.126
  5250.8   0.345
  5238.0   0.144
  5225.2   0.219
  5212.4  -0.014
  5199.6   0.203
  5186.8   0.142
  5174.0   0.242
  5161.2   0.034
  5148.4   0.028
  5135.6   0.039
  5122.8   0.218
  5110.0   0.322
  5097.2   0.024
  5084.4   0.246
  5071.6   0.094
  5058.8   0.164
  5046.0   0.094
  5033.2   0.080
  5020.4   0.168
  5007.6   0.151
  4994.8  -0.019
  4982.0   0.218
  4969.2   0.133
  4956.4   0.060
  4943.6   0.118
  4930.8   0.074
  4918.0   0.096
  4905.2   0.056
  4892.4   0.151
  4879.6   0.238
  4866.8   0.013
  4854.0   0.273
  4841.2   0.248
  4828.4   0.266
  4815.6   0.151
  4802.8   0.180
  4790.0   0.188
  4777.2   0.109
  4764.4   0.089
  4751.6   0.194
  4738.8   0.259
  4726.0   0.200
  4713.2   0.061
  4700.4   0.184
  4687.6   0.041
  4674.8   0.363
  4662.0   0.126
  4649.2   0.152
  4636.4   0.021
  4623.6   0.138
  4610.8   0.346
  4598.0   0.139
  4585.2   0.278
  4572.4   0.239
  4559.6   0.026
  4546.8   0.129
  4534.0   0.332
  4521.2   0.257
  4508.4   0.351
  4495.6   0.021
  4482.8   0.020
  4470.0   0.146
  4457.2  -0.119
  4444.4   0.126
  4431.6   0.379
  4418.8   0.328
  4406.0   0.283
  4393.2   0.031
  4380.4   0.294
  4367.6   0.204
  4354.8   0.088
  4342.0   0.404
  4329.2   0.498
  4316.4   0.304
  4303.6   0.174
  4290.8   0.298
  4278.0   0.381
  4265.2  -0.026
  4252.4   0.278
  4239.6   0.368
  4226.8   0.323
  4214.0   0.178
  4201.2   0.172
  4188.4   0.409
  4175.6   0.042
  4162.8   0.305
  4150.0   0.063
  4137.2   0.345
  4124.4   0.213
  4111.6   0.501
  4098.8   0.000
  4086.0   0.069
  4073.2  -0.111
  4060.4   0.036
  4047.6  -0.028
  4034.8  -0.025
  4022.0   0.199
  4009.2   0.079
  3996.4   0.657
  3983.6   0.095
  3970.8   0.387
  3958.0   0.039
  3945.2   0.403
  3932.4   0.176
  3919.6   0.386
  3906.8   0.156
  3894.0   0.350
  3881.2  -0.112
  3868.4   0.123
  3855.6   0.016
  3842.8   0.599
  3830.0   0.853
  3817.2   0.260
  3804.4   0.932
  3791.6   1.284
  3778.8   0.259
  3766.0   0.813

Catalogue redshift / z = 1.18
